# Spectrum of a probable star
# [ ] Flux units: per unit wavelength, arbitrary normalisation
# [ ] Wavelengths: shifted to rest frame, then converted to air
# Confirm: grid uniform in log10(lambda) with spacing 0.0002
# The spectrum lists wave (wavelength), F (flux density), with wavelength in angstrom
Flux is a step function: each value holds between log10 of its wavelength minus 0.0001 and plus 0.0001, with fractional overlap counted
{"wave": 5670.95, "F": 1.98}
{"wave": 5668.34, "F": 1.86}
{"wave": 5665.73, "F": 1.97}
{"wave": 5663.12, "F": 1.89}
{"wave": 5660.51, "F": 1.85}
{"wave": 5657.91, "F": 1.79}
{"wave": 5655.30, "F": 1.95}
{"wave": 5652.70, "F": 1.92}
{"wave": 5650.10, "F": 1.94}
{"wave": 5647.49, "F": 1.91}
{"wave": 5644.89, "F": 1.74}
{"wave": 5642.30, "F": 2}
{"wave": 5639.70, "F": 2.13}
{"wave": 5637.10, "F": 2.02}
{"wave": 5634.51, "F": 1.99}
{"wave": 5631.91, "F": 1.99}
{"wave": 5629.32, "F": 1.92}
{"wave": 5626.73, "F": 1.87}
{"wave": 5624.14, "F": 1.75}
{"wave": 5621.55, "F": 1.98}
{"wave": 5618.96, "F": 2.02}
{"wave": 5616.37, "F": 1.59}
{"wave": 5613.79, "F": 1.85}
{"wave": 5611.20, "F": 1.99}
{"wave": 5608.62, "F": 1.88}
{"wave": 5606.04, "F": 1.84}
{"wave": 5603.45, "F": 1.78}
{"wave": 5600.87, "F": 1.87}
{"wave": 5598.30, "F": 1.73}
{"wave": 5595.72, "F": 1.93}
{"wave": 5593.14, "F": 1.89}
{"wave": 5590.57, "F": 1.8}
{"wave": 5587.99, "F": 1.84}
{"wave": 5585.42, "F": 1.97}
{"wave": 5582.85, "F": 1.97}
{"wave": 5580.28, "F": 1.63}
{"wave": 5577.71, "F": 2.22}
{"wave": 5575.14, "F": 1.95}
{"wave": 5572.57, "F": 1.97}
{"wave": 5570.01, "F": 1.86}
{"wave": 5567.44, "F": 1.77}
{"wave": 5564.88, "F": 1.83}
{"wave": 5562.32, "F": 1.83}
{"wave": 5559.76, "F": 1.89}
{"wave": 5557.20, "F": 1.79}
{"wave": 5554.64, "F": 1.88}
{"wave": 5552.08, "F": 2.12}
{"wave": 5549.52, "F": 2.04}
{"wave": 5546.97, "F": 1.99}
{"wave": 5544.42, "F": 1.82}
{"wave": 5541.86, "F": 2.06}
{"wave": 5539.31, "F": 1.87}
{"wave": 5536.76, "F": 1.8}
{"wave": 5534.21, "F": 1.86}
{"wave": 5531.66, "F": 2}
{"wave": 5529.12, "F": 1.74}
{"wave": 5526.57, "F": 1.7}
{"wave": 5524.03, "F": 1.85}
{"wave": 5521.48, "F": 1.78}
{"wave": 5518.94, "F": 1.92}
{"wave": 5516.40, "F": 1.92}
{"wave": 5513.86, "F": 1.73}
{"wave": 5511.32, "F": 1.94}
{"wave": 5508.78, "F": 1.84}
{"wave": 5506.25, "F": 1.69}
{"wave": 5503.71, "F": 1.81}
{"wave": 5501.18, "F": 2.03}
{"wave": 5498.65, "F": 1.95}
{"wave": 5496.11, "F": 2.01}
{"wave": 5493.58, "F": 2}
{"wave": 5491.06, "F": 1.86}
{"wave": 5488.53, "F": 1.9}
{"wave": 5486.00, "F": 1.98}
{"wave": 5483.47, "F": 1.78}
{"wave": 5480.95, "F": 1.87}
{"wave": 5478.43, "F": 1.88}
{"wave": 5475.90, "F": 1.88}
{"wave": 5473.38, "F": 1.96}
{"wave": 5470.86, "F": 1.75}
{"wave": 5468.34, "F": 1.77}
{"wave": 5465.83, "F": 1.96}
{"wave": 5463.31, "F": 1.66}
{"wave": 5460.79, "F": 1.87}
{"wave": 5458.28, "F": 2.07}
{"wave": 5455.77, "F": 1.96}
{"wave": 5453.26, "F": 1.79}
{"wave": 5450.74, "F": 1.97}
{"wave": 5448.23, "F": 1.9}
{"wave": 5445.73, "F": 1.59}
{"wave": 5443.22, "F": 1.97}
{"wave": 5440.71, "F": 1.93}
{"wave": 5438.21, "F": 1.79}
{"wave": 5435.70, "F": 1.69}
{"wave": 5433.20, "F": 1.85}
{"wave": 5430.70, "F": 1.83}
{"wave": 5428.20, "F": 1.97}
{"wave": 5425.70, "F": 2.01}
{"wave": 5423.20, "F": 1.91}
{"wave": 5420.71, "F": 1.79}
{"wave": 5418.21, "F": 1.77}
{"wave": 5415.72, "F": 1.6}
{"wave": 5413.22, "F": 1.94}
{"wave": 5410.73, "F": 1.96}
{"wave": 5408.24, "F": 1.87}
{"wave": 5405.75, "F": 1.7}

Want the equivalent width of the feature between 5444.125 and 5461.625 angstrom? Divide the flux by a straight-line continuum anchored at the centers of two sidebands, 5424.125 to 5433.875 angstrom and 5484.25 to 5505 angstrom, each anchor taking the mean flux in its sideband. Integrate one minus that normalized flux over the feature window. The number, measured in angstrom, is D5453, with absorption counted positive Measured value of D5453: 0.4 angstrom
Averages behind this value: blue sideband 1.92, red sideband 1.94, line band 1.88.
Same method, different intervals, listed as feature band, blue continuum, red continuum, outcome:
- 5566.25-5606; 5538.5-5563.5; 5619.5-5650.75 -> 1.2 angstrom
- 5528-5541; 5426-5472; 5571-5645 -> 0.1 angstrom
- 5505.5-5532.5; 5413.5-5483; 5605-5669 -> 0.6 angstrom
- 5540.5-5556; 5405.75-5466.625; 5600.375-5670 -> -0.8 angstrom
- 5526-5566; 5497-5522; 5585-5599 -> -0.6 angstrom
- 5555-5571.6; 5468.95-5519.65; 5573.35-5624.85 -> 0.4 angstrom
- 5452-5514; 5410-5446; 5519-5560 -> -0.5 angstrom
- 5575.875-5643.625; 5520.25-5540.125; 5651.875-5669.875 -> -1.4 angstrom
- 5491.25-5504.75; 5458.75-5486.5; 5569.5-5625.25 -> -0.7 angstrom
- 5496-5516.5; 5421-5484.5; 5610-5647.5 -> 0.1 angstrom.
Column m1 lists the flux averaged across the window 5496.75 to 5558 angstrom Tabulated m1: 1.88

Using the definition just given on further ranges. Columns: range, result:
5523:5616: 1.88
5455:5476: 1.87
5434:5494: 1.86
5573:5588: 1.94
